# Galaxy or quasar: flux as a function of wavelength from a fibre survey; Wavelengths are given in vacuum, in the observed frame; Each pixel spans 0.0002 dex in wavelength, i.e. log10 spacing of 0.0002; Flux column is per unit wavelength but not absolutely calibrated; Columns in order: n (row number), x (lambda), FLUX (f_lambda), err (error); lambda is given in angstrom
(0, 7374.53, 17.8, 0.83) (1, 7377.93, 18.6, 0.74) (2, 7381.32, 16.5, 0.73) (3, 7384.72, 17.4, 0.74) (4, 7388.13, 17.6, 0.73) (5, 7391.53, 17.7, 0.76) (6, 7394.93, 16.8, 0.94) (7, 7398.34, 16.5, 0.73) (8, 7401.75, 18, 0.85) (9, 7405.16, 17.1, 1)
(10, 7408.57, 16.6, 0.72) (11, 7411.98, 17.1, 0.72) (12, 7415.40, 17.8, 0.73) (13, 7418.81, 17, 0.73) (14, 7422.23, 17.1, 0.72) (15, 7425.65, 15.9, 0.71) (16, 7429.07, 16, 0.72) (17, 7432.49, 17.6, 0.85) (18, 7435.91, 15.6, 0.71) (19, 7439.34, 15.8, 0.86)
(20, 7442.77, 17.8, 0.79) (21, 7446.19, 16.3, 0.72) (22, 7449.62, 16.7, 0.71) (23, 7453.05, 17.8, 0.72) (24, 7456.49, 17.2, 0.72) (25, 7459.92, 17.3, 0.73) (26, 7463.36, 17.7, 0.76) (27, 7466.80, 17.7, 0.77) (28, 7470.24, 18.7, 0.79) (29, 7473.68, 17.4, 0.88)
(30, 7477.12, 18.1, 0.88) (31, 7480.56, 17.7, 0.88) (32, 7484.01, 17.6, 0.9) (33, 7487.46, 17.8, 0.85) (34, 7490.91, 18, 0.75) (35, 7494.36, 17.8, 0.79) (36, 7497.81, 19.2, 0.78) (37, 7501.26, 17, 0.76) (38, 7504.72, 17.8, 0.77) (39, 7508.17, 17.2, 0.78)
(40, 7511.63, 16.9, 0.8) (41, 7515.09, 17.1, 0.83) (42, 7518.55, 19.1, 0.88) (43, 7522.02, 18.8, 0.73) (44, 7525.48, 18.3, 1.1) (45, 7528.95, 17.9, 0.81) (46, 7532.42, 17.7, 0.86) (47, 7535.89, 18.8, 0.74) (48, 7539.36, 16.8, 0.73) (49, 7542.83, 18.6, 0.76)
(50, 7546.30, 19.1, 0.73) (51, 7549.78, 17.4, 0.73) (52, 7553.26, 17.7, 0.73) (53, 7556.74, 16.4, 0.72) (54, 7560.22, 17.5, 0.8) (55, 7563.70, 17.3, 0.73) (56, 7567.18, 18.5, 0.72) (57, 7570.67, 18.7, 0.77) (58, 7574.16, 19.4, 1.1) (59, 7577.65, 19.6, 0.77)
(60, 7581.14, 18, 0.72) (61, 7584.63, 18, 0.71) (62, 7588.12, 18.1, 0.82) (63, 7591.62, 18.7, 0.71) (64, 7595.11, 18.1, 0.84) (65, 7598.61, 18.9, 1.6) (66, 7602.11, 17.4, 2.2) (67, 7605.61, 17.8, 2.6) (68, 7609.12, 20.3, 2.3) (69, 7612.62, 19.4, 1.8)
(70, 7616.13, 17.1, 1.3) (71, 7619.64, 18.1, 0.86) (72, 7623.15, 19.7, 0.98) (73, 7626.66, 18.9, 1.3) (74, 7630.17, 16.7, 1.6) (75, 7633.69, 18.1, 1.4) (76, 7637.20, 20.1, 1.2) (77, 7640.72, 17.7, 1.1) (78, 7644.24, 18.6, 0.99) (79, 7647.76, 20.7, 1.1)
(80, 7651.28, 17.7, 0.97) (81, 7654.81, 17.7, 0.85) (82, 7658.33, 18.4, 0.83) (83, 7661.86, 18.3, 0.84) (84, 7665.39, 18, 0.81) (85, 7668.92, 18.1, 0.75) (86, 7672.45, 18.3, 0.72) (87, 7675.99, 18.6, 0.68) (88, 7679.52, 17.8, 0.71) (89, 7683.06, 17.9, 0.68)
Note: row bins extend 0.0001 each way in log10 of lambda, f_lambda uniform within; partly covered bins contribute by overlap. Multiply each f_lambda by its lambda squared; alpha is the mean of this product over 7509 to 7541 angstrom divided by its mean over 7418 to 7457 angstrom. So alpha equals 1.1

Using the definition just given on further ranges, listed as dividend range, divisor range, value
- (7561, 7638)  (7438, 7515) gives 1.09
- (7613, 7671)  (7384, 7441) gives 1.16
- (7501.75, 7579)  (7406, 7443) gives 1.11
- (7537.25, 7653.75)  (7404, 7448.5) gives 1.15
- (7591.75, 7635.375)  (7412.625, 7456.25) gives 1.15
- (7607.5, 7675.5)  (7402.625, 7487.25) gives 1.14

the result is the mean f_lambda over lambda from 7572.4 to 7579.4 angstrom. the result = 19.5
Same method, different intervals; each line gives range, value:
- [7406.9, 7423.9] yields 17.1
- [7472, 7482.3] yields 17.7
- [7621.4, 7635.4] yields 18.3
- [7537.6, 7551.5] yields 18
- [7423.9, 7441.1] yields 16.2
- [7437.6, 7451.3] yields 16.6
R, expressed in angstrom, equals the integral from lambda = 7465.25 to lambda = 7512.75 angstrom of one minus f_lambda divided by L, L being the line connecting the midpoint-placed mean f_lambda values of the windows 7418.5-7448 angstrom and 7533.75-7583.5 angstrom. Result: -1.50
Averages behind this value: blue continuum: 16.5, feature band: 17.8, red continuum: 18.1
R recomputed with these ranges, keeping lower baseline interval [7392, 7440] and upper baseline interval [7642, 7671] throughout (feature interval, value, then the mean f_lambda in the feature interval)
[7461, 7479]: -0.7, 17.9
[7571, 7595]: -0.9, 18.6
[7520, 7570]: -0.7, 17.9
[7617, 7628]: -0.3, 18.8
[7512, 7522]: -0.3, 18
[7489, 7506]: -0.6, 18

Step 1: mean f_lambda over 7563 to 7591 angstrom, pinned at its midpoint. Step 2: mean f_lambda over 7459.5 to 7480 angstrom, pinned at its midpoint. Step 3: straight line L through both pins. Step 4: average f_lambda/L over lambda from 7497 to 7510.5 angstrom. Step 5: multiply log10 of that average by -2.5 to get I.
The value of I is 0.023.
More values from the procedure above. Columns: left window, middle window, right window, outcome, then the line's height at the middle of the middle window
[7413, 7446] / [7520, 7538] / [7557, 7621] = -0.03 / 17.7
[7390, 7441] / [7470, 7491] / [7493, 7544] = -0.02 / 17.5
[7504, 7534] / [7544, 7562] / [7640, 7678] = 0.02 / 18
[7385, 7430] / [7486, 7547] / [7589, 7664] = -0.01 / 17.8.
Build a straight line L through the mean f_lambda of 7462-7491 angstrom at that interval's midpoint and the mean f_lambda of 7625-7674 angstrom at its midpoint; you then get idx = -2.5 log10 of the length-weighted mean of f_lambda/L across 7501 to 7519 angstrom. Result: 0.031 mag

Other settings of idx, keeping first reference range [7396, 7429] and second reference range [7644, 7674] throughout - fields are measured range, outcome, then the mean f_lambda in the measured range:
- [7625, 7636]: 0.01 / 18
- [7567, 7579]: -0.07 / 19.1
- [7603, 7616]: -0.04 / 18.8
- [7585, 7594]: -0.02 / 18.3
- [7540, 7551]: -0.03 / 18.3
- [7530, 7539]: -0.02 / 18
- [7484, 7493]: -0.03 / 17.8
